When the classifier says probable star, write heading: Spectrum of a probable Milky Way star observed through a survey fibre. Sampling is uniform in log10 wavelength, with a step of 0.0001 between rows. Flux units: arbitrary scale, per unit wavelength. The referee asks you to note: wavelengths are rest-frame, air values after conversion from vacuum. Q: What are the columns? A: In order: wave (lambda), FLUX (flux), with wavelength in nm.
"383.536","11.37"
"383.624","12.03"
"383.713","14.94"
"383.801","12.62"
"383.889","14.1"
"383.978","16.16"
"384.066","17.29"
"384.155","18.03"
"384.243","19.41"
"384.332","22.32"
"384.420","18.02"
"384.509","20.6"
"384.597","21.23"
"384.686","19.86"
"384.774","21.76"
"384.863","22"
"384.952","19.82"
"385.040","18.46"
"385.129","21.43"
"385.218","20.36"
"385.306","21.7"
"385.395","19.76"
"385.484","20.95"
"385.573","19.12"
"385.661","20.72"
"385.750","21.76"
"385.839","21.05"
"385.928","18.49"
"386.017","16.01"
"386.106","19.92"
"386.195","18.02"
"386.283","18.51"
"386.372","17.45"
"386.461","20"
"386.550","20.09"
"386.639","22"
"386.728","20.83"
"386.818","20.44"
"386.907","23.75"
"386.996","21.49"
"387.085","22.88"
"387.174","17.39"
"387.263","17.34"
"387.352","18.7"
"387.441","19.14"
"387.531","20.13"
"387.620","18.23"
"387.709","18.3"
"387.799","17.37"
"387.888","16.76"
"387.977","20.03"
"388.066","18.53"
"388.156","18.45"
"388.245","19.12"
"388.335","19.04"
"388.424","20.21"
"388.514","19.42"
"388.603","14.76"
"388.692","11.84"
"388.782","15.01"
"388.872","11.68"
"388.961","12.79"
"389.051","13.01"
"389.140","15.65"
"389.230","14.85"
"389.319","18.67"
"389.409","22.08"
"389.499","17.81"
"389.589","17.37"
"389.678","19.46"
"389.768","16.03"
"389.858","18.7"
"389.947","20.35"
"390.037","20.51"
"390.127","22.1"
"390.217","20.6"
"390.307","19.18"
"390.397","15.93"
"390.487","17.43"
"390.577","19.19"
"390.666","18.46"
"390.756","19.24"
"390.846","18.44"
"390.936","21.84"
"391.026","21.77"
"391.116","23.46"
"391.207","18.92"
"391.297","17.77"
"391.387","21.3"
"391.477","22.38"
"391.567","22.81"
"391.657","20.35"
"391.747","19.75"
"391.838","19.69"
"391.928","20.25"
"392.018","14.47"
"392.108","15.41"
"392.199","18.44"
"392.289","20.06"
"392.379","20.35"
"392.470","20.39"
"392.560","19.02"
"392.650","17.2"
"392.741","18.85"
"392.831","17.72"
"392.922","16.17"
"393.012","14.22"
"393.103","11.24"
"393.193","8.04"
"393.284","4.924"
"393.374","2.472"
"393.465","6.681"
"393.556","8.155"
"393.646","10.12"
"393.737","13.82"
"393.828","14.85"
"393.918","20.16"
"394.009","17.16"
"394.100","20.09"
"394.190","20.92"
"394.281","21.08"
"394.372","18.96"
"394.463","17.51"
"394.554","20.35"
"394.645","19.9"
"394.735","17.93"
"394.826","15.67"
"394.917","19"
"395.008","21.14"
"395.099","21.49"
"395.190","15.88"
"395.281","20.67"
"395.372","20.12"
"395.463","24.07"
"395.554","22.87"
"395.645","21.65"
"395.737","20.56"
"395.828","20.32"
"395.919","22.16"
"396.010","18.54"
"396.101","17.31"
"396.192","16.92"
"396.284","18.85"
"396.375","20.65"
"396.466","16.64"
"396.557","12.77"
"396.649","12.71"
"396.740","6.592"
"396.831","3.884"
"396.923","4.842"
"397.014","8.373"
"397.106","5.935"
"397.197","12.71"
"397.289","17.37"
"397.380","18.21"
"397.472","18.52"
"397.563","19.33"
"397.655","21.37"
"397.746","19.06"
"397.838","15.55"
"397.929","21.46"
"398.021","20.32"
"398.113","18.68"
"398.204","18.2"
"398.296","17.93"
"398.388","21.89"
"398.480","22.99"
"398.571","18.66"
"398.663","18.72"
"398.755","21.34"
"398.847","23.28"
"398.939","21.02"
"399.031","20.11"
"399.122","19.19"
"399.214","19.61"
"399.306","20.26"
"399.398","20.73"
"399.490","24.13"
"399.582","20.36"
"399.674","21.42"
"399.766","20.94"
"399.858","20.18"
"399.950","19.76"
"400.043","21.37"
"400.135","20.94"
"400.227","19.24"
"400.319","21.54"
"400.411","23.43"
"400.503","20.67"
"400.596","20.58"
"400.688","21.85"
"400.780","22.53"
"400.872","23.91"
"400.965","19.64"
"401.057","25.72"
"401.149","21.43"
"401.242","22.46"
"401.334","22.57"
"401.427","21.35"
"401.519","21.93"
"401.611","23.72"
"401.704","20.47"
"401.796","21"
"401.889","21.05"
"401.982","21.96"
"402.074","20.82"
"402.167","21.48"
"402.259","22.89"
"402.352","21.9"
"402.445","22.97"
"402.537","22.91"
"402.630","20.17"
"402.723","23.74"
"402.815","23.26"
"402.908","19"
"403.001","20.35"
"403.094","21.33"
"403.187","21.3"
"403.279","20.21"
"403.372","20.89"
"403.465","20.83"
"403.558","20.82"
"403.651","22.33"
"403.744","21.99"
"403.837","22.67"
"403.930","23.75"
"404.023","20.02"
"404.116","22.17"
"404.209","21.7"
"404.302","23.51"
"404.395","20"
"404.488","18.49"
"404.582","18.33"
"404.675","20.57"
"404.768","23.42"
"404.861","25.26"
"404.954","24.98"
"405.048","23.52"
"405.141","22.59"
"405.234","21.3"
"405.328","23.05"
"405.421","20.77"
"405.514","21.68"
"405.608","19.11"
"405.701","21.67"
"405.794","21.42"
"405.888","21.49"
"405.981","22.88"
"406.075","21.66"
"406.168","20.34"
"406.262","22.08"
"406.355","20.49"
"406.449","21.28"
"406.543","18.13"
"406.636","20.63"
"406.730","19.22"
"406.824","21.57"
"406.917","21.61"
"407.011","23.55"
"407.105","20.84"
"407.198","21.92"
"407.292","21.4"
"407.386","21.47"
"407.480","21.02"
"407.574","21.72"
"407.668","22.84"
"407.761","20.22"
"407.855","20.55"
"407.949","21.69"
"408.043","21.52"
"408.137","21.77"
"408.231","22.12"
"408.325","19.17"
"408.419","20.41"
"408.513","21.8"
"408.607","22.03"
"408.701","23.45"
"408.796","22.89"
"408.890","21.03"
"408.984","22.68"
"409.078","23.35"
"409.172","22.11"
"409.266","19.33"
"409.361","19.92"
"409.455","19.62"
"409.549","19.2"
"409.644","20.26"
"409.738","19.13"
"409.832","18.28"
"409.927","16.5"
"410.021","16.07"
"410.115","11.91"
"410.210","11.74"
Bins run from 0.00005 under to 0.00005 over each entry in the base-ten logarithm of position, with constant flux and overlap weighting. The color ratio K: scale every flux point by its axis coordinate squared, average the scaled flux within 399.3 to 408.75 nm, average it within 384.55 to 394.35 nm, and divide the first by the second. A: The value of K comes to 1.28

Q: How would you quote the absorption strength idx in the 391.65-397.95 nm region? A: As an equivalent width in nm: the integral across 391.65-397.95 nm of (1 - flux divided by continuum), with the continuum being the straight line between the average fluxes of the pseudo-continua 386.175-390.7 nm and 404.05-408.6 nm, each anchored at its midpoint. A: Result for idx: 0.95 nm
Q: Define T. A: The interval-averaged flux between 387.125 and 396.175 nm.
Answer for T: 17.9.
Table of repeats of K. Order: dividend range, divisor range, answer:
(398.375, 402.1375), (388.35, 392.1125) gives 1.22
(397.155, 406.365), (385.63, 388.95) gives 1.22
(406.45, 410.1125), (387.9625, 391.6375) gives 1.23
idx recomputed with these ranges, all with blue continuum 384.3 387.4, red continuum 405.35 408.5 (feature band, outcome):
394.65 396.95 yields 0.35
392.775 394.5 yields 0.55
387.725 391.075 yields 0.39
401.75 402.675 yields -0.03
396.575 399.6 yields 0.50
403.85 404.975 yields -0.04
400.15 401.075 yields -0.04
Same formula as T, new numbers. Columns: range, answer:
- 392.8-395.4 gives 15.7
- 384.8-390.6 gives 18.8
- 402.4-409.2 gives 21.6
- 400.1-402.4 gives 21.8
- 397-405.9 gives 20.8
